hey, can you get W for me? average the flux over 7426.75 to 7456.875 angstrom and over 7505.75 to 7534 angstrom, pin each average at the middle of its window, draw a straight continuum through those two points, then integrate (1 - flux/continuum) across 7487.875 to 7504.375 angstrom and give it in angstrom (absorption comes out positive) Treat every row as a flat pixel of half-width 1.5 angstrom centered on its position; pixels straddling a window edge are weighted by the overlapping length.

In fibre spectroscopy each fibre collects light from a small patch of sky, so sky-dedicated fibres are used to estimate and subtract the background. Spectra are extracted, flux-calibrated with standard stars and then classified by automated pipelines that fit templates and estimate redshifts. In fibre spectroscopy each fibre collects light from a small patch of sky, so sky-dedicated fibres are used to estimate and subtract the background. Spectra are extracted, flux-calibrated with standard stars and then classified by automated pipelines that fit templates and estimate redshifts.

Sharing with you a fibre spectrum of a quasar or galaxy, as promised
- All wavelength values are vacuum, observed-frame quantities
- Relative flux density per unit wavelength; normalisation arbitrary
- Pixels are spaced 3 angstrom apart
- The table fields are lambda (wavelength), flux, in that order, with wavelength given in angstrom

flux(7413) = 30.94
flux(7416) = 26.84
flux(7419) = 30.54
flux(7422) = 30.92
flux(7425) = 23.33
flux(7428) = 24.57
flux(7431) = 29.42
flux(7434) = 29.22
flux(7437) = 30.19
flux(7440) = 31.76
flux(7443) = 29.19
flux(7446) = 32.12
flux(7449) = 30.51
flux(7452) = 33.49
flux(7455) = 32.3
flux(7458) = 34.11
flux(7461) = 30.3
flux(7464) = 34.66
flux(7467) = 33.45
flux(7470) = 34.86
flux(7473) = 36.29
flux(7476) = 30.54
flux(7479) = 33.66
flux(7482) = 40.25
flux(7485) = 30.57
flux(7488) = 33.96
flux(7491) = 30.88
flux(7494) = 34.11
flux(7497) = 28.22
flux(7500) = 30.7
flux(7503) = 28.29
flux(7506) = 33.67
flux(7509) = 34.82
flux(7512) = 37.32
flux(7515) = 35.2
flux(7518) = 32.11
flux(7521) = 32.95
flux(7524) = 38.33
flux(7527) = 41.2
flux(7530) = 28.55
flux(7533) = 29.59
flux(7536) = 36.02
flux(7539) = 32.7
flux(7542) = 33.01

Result 1.2 angstrom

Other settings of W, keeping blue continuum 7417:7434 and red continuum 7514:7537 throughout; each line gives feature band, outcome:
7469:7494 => -2.0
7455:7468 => -1.2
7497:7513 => 0.3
